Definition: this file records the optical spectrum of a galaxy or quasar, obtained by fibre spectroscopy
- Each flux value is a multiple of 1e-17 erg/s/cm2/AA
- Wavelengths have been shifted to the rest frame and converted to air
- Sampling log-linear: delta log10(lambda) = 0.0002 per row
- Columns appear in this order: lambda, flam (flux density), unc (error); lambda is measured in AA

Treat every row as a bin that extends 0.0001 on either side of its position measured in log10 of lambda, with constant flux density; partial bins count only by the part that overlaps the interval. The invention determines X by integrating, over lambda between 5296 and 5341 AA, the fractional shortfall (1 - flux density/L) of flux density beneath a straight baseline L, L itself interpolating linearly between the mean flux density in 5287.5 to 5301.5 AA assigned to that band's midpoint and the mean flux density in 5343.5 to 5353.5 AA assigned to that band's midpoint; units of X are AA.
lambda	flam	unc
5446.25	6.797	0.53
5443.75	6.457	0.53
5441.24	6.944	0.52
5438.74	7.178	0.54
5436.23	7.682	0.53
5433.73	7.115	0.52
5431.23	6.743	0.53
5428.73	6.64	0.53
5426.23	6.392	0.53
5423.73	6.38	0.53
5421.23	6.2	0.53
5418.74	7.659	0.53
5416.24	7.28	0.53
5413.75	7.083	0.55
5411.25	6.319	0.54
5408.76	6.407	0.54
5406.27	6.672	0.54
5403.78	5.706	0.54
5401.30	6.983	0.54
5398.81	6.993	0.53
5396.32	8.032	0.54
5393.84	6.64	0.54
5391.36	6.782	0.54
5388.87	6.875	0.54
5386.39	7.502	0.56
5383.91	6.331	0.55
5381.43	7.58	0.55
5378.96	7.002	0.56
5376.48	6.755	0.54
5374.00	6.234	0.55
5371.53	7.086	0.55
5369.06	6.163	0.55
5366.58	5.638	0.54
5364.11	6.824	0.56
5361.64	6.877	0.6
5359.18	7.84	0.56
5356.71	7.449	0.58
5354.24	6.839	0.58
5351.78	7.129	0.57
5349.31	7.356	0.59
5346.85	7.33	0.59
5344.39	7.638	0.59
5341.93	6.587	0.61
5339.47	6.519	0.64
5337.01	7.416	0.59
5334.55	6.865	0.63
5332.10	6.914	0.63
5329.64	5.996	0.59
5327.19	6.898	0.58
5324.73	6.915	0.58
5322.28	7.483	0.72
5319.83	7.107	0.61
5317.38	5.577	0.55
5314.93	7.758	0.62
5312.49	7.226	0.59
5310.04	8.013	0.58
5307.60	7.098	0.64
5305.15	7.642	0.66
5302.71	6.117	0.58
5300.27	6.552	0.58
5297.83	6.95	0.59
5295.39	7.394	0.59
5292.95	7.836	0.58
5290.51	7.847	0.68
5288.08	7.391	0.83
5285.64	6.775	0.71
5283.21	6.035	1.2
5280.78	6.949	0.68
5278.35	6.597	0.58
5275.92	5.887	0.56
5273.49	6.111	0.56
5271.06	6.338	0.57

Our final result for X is 2.3 AA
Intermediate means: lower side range 7.33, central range 6.95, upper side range 7.33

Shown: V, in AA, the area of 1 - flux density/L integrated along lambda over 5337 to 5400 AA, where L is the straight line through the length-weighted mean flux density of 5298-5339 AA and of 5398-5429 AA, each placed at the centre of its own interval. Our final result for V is -1.5 AA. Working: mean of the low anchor 6.96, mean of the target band 6.97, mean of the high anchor 6.67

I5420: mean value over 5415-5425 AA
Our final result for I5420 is 6.88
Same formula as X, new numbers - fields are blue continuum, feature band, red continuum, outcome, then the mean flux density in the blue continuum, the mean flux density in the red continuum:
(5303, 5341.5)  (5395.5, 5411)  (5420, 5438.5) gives 0.19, 7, 6.76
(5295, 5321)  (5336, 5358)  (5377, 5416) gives -0.57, 7.03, 6.87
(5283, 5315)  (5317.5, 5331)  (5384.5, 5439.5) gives 0.67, 7.21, 6.87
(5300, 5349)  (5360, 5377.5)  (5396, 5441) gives 0.97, 7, 6.84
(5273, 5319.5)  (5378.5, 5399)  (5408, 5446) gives -0.65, 6.95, 6.84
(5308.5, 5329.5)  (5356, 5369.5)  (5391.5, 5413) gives 0.16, 7.06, 6.73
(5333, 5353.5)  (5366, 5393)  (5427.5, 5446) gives 1.13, 7.1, 6.96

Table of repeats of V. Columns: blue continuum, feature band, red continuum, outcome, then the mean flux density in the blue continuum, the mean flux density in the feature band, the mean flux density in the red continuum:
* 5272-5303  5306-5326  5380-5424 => -0.95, 6.82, 7.15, 6.87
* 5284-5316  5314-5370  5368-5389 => 0.94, 7.26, 6.92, 6.84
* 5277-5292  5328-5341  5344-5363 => 0.82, 6.94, 6.74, 7.29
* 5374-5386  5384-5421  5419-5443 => -0.11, 6.89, 6.89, 6.84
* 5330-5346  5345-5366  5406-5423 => -0.79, 6.94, 7.17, 6.8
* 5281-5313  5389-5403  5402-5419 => -0.58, 7.14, 7.02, 6.69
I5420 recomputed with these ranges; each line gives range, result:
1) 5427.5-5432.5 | 6.7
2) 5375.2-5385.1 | 6.92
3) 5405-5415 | 6.62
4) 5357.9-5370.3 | 6.67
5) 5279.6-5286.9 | 6.59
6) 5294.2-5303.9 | 6.75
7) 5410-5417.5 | 6.89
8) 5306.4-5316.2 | 7.52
